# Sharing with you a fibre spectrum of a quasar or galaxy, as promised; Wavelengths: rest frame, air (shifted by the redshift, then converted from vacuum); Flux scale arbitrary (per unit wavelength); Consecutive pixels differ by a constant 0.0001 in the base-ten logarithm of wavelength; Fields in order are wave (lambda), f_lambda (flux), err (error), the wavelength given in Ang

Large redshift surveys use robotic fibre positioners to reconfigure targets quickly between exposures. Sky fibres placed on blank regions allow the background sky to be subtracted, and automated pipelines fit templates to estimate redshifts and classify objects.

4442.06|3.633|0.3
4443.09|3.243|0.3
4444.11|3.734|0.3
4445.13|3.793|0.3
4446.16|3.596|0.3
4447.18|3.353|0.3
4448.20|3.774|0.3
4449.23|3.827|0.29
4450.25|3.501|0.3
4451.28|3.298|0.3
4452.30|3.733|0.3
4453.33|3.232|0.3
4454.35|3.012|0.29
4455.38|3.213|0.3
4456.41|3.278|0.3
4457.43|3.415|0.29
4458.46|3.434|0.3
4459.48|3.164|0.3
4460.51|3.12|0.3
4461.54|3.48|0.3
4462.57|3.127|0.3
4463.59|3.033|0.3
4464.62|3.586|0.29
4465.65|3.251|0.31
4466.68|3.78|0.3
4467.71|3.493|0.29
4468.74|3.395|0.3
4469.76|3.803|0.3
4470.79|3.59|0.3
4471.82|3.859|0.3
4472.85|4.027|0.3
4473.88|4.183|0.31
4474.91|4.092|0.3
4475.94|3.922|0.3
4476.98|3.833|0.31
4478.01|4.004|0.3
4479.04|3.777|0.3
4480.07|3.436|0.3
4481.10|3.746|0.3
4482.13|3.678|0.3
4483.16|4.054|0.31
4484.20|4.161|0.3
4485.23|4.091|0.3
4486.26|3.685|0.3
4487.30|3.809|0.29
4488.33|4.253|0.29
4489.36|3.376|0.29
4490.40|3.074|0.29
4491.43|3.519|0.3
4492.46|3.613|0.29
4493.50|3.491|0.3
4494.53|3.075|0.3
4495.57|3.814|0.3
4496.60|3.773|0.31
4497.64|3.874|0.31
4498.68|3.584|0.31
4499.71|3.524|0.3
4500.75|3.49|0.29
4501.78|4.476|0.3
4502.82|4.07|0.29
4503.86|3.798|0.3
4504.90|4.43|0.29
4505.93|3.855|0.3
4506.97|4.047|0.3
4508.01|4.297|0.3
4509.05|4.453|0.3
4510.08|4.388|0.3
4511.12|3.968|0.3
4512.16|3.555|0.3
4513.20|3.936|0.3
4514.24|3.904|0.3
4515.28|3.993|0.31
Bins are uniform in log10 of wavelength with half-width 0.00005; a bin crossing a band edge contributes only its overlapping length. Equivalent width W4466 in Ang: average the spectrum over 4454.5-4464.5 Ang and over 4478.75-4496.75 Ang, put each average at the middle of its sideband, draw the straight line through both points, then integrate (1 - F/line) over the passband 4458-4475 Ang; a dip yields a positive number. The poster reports -0.88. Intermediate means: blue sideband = 3.26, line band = 3.54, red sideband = 3.69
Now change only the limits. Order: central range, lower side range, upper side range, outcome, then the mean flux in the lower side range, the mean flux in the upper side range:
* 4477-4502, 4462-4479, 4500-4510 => 1.3 Ang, 3.69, 4.1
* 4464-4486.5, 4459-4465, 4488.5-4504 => -2.6 Ang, 3.24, 3.65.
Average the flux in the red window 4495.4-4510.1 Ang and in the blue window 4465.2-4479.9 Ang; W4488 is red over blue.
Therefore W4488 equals 1.05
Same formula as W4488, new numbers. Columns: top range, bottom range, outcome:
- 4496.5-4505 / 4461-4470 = 1.13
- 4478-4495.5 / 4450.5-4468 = 1.11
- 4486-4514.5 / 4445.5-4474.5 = 1.10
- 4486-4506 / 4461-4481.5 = 1.02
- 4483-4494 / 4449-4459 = 1.10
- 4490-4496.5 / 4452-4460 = 1.05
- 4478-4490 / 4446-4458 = 1.11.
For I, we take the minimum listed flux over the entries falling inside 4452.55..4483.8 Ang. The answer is 3.012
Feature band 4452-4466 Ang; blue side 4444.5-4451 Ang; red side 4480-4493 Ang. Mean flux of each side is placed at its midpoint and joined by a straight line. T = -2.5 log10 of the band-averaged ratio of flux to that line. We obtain 0.118 mag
